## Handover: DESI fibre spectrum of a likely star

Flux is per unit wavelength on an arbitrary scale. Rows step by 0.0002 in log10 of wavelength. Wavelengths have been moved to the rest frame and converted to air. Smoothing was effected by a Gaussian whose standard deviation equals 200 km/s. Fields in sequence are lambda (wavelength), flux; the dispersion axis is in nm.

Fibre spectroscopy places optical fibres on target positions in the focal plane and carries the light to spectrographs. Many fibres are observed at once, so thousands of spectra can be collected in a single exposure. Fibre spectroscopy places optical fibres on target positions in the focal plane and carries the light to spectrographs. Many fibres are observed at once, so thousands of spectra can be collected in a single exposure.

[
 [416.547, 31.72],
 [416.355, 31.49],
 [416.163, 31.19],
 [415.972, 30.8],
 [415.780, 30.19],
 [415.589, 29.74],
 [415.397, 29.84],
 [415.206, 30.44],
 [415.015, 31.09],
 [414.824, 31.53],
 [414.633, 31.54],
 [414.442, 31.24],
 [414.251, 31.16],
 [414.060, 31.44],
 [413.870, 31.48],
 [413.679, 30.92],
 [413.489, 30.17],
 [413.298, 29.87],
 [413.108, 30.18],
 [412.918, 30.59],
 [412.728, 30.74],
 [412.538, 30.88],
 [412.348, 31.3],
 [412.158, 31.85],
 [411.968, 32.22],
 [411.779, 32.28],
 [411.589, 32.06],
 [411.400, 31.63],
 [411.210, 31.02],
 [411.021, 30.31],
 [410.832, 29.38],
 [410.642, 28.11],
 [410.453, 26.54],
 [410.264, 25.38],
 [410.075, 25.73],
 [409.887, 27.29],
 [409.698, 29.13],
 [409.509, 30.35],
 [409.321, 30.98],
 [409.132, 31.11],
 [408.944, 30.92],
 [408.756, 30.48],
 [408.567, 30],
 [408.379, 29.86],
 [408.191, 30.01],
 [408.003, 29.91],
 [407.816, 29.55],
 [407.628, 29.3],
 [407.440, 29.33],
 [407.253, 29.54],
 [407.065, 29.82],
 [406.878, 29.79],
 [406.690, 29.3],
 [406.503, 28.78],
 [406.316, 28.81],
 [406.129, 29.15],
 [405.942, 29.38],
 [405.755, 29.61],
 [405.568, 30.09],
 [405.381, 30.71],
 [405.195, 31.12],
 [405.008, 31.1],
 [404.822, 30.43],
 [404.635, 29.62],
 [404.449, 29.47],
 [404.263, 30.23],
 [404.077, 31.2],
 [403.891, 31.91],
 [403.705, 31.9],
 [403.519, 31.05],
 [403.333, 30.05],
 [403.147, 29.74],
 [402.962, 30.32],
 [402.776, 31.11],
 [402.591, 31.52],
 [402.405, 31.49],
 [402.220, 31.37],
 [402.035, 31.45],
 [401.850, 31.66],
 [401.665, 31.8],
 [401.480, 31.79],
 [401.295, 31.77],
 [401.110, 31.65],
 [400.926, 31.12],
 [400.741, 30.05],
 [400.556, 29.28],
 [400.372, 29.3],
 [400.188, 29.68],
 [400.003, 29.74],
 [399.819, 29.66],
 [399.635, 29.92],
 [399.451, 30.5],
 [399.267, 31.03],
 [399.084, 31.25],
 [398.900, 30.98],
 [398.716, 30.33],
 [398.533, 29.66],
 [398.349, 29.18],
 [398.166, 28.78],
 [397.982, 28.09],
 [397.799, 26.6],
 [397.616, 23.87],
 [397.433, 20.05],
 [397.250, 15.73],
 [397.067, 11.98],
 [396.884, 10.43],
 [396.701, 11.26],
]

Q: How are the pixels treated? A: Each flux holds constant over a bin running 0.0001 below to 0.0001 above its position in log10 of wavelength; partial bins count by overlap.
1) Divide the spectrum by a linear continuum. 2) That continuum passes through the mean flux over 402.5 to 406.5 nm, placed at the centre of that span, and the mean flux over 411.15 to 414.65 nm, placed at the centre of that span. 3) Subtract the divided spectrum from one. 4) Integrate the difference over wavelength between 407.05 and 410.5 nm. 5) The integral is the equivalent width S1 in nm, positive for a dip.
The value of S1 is 0.17 nm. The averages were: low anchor 30.4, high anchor 31.2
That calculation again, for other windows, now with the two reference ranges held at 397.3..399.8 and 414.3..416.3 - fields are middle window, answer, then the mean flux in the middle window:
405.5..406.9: 0.01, 29.3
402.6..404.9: -0.12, 30.6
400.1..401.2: -0.06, 30.2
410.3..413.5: -0.02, 30.4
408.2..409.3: -0.02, 30.5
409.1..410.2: 0.04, 28.9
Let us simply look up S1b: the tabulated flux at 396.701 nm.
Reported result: 11.26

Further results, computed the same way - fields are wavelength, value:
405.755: 29.61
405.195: 31.12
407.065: 29.82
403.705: 31.9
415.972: 30.8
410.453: 26.54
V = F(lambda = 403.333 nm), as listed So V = 30.05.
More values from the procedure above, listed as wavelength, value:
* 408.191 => 30.01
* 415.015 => 31.09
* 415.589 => 29.74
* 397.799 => 26.6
